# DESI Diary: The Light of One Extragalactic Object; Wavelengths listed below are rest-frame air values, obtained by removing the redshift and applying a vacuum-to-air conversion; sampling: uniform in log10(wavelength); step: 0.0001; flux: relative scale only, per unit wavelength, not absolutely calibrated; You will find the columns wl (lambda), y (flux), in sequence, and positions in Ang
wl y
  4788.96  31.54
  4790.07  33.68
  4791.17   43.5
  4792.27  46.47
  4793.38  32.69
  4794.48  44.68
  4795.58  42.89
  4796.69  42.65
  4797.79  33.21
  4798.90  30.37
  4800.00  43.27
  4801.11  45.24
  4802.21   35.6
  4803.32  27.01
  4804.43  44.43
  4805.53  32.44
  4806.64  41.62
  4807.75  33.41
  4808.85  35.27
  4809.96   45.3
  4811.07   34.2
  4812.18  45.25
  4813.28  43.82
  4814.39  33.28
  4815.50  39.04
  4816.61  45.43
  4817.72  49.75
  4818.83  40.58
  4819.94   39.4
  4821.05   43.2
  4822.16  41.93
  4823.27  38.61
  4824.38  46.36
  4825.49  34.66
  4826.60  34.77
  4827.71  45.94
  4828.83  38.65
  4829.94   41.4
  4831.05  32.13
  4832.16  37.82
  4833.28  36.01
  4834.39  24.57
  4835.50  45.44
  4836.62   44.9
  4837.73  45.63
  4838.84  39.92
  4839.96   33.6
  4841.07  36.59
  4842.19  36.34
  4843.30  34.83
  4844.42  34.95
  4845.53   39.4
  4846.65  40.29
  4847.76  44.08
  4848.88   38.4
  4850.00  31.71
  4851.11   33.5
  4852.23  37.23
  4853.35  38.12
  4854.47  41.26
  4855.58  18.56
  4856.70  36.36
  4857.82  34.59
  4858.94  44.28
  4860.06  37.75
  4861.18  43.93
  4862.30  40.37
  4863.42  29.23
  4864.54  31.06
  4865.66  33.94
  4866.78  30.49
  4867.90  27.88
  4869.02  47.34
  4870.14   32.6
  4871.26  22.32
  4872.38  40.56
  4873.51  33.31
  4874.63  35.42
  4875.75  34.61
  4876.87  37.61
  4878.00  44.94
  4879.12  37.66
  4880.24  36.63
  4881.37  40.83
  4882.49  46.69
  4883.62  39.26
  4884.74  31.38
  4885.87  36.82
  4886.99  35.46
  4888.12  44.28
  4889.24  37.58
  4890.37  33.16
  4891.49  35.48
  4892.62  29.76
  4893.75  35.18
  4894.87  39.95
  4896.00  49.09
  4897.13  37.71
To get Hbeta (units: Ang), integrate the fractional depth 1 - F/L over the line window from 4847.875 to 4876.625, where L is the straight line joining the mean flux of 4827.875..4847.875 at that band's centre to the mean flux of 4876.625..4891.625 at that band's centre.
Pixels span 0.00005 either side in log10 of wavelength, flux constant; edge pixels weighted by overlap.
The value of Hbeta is 2.4 Ang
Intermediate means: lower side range 38.2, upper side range 38.5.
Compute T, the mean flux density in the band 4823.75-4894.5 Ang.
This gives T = 36.9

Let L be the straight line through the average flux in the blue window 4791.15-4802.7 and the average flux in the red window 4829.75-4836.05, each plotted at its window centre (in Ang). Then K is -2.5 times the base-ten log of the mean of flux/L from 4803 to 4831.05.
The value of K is -0.06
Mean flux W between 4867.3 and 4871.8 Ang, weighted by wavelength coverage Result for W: 32.6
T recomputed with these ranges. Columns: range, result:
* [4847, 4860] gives 36.3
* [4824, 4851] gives 38.1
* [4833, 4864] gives 37.2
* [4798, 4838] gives 39.3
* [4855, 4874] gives 34.4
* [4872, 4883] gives 38.8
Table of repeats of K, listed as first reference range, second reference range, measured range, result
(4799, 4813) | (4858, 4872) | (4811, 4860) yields -0.051 mag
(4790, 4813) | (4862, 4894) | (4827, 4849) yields -0.030 mag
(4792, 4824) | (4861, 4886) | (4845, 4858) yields 0.036 mag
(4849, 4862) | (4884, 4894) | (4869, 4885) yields -0.042 mag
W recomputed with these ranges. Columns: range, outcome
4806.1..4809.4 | 36.8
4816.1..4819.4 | 45.2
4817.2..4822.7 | 42.9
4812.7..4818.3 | 42.3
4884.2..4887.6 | 34.7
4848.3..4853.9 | 35.8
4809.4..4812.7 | 41.5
